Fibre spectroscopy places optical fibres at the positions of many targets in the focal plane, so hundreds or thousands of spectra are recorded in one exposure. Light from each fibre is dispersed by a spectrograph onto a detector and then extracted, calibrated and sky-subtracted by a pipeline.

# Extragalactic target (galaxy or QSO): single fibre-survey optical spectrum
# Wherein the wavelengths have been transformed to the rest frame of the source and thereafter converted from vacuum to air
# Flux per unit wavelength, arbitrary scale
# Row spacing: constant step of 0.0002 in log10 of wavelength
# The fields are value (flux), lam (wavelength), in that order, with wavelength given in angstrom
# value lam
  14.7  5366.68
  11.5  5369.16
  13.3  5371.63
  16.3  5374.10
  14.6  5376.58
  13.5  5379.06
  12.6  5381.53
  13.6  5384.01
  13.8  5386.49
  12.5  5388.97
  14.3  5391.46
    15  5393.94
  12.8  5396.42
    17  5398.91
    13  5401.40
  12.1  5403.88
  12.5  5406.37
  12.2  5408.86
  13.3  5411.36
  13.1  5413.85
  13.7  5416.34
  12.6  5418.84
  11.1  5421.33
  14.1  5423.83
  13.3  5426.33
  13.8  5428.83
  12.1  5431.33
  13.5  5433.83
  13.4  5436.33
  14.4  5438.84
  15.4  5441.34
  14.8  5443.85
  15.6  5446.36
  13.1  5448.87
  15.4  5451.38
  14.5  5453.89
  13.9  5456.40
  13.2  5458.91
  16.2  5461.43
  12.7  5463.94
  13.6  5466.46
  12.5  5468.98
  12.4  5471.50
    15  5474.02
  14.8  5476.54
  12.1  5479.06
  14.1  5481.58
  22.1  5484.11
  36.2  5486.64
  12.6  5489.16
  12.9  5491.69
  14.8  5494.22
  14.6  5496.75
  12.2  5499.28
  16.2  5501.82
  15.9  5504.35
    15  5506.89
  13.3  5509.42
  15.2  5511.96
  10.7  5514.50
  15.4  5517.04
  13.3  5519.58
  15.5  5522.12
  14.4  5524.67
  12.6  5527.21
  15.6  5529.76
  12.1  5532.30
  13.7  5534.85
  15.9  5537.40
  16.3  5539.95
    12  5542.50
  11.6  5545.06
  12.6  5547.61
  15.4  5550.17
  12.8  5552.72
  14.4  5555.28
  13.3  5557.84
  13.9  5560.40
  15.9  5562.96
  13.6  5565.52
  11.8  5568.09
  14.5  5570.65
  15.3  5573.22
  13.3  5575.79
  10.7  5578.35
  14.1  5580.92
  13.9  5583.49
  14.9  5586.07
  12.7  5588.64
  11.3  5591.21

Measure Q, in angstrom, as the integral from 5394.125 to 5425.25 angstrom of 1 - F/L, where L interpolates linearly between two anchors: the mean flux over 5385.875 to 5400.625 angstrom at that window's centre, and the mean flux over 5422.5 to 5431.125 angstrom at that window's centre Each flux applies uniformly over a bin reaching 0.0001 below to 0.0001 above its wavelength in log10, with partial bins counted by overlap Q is 1.52 angstrom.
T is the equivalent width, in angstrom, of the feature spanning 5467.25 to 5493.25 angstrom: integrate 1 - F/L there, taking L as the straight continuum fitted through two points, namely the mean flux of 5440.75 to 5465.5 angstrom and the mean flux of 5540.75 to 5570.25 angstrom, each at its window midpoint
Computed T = -4.1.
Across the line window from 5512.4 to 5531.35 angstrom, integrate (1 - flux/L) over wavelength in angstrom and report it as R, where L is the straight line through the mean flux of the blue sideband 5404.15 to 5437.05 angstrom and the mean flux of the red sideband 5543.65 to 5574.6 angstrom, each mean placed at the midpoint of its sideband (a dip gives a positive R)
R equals -0.6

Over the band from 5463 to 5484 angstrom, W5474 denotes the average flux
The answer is 13.9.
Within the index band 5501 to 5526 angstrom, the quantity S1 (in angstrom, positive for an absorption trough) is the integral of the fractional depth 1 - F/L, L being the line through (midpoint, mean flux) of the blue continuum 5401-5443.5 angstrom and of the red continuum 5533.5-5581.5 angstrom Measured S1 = -1.7 angstrom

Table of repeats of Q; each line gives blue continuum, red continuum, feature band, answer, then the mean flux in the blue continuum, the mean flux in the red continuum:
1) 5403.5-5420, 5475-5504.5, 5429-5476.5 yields 2.4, 12.8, 16.6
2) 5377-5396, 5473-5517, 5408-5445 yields 2.6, 13.6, 15.7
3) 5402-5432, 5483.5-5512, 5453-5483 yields 2.9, 12.8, 16.7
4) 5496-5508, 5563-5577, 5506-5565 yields 1.6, 14.8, 13.9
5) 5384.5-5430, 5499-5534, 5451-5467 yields -0.5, 13.3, 14.1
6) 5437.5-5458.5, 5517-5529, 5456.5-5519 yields -3.3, 14.6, 14.2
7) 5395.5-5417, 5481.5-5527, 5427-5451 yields 0.1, 13.3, 15.8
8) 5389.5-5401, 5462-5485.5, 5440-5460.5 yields 0.0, 14.5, 14.5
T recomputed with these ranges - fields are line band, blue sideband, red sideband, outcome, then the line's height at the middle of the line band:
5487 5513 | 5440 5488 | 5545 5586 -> -0.1 angstrom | 15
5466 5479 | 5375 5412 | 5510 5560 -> 0.2 angstrom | 13.7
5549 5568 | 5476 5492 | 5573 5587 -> 0.7 angstrom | 14.6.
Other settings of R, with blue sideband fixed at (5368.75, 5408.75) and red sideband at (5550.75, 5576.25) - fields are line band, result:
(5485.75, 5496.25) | -3.3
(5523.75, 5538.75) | -0.2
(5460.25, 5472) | 0.2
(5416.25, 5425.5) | 0.6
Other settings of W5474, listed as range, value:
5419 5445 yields 13.5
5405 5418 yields 12.9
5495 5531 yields 14.3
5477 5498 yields 17.3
